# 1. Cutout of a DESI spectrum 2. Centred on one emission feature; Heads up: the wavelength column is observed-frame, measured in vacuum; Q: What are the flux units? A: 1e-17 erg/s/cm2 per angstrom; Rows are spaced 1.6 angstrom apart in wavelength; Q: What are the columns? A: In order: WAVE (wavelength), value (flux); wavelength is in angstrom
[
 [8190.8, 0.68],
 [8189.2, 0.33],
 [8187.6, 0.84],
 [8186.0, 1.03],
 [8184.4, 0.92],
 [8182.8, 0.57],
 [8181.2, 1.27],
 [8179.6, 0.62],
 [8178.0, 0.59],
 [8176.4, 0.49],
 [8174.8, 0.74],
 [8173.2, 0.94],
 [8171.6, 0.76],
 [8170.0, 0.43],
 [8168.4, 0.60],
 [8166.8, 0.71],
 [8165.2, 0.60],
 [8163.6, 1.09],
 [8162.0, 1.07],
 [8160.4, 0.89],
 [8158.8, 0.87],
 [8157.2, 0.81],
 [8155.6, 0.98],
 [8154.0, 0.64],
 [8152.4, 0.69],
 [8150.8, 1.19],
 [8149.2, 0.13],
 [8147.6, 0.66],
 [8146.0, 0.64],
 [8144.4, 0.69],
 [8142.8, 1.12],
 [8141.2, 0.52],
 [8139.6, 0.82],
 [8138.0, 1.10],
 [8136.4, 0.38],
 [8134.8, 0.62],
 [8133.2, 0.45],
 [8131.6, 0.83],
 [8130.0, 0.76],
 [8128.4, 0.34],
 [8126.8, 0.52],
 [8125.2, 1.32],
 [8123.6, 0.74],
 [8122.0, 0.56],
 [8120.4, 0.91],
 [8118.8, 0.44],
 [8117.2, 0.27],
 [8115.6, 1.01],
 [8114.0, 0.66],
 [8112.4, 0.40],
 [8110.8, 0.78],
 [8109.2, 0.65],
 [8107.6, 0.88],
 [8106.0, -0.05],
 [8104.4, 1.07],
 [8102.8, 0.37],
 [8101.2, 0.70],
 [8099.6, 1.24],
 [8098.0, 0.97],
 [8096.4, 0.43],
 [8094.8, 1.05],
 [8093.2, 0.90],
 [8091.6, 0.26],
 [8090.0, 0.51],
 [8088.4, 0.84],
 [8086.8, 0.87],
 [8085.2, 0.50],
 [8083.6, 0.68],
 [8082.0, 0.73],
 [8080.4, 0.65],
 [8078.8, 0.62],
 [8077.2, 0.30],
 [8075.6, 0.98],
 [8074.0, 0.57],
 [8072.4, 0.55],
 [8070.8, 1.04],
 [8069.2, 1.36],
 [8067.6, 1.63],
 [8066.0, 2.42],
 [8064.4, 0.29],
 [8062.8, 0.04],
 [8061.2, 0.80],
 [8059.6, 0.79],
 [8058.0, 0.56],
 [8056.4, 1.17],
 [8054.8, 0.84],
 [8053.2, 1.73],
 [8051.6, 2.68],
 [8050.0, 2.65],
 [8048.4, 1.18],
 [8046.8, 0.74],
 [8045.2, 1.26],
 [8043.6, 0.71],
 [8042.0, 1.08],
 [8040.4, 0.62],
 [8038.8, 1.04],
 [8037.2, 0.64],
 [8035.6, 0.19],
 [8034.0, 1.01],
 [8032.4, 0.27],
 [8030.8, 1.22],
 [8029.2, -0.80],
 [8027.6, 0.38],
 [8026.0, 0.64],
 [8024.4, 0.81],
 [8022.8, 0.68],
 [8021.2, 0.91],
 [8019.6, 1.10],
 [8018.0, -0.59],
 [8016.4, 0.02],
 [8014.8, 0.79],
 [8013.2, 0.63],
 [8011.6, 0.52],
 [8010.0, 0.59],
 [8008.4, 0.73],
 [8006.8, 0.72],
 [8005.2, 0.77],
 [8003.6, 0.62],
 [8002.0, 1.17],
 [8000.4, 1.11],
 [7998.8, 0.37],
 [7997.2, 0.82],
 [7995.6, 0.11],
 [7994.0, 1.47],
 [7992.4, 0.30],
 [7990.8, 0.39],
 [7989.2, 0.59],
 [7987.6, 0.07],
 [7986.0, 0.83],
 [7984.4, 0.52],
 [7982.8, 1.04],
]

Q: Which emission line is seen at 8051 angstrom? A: [S II]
